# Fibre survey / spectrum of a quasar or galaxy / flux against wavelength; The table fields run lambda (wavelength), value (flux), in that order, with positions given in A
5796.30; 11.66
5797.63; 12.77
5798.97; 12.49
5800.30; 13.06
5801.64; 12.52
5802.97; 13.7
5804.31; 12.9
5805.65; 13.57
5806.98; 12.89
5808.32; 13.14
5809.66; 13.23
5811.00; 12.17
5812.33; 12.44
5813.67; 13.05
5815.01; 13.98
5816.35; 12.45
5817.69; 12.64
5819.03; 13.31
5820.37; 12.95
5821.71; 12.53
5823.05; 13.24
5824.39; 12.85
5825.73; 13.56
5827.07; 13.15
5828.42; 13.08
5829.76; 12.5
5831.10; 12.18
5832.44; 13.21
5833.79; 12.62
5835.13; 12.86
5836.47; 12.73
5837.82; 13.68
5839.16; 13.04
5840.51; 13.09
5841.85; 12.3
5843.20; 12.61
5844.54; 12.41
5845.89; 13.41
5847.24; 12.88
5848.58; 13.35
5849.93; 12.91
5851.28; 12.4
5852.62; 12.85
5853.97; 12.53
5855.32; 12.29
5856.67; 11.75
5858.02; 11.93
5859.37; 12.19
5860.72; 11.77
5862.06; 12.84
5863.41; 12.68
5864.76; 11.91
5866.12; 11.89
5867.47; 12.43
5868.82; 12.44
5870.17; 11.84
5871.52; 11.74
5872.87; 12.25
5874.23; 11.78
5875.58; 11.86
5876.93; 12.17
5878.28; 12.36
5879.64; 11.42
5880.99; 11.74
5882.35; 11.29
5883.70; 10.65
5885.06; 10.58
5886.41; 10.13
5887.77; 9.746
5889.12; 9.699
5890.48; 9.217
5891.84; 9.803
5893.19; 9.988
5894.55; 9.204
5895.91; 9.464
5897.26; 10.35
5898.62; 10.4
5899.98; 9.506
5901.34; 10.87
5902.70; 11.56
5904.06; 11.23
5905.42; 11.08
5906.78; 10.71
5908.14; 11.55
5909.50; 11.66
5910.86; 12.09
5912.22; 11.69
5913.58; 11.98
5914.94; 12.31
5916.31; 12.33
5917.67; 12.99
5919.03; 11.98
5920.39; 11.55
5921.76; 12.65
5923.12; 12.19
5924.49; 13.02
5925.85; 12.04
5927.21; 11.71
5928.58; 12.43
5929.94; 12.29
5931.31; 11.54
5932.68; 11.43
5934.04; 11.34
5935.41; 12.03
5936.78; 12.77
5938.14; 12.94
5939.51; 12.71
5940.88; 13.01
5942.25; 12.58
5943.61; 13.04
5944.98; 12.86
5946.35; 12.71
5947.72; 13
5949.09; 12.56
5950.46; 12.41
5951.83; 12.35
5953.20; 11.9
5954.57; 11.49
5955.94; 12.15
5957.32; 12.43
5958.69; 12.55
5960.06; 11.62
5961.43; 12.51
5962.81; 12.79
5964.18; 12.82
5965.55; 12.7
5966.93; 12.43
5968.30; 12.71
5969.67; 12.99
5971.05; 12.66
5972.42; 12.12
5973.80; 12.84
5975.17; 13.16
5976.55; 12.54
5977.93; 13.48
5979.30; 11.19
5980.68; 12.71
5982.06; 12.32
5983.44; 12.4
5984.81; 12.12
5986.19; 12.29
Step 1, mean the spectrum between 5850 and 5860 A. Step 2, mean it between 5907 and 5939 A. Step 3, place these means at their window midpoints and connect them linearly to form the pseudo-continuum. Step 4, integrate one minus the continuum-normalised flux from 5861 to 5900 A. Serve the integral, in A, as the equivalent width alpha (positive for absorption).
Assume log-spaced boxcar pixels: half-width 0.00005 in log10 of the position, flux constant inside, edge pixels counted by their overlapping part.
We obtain 3.57 A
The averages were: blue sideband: 12.3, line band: 11.1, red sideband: 12.1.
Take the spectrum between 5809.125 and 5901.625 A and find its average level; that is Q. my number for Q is 12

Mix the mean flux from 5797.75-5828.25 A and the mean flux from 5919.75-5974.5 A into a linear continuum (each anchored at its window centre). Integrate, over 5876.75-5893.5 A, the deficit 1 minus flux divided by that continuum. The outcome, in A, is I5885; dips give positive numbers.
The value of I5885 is 2.68 A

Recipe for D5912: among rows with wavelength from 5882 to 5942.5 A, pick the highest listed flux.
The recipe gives 13.02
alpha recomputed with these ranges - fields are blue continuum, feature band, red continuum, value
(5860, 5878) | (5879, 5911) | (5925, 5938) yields 4.1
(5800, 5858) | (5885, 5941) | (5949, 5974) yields 5.4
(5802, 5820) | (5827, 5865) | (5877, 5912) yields -1.9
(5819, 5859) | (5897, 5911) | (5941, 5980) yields 1.9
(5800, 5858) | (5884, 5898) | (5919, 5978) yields 3.1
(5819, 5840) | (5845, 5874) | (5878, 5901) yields -1.9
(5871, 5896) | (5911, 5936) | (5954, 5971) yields -1.0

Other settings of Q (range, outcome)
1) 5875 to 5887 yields 11.4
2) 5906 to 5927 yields 12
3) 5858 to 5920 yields 11.3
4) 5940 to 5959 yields 12.5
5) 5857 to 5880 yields 12.1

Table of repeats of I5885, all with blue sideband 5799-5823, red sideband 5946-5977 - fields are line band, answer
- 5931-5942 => 0.3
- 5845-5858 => 0.2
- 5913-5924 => 0.3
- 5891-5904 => 2.6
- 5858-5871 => 0.6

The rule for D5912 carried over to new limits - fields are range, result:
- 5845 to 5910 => 13.41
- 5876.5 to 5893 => 12.36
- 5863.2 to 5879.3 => 12.68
